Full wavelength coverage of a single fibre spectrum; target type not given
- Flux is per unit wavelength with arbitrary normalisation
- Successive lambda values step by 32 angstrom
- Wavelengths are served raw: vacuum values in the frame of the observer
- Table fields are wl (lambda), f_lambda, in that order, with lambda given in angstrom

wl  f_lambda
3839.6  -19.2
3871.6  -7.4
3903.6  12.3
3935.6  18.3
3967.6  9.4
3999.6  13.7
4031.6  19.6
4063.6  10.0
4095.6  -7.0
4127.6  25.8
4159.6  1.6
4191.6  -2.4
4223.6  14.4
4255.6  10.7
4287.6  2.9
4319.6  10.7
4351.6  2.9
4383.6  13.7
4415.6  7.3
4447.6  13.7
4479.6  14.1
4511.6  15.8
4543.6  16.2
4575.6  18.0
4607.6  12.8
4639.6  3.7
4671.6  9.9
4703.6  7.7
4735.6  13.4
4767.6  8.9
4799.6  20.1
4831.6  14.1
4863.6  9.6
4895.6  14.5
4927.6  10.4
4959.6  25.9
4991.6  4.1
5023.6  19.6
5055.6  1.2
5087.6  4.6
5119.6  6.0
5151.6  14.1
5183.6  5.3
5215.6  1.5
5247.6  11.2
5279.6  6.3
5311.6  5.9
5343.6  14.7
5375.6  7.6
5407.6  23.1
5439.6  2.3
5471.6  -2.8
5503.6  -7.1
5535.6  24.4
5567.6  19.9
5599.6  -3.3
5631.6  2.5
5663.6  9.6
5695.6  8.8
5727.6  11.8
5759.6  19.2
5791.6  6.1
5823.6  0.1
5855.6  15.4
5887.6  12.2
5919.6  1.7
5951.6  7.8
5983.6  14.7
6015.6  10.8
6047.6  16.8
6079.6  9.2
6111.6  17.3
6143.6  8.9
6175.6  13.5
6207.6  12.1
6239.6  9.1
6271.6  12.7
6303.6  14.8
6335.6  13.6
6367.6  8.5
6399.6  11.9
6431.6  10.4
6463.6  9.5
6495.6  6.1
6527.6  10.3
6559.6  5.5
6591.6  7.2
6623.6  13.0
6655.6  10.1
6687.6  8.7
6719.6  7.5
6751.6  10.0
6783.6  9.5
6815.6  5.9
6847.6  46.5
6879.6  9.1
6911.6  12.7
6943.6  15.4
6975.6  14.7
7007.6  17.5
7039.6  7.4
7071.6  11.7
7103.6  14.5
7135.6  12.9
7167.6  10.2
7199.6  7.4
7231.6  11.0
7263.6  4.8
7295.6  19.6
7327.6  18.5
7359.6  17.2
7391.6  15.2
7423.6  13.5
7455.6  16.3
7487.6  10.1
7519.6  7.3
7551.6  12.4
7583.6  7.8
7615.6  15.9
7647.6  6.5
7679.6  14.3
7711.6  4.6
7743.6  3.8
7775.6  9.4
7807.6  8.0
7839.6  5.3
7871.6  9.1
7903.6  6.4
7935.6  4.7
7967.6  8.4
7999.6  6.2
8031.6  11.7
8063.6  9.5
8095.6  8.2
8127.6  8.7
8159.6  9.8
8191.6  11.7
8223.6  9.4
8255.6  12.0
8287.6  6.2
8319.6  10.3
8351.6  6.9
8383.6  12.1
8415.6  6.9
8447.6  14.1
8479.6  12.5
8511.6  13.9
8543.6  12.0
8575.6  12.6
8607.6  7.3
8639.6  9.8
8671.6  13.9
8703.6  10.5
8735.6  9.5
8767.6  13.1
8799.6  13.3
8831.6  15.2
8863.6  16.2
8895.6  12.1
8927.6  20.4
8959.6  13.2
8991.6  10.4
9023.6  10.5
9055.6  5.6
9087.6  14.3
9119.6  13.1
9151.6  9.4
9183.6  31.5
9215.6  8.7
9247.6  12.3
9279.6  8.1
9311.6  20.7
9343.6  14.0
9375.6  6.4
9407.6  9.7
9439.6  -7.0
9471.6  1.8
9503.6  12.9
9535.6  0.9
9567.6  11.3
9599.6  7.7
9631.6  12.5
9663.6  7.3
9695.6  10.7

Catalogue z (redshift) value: 0.84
